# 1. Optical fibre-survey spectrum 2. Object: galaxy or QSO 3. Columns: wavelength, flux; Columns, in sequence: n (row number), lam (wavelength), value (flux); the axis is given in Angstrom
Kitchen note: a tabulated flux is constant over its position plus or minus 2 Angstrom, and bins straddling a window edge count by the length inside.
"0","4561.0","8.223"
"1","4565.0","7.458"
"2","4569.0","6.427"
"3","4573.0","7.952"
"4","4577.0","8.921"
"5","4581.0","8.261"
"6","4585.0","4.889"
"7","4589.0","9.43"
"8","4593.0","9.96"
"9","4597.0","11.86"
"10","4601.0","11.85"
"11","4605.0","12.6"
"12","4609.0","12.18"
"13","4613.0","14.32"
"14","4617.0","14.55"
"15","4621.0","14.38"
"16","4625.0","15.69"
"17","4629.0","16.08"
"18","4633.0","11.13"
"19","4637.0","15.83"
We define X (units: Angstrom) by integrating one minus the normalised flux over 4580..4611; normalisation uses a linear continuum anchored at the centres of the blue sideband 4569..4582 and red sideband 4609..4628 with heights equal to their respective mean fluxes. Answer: 2.8 Angstrom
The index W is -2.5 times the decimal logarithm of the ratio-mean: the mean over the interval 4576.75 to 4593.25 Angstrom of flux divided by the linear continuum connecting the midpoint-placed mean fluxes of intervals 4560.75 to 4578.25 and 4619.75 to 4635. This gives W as 0.18 mag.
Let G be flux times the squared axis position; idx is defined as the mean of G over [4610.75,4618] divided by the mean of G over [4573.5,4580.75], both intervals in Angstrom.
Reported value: 1.70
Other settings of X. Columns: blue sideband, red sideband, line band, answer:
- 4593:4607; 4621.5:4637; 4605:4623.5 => -0.9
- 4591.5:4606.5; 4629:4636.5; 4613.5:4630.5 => -3.0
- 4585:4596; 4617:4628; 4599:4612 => -0.6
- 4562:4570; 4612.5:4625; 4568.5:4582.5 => 0.8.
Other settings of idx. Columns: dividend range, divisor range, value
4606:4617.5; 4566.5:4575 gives 1.90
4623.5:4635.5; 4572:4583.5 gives 1.77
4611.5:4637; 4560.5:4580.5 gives 1.90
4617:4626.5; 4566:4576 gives 2.06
